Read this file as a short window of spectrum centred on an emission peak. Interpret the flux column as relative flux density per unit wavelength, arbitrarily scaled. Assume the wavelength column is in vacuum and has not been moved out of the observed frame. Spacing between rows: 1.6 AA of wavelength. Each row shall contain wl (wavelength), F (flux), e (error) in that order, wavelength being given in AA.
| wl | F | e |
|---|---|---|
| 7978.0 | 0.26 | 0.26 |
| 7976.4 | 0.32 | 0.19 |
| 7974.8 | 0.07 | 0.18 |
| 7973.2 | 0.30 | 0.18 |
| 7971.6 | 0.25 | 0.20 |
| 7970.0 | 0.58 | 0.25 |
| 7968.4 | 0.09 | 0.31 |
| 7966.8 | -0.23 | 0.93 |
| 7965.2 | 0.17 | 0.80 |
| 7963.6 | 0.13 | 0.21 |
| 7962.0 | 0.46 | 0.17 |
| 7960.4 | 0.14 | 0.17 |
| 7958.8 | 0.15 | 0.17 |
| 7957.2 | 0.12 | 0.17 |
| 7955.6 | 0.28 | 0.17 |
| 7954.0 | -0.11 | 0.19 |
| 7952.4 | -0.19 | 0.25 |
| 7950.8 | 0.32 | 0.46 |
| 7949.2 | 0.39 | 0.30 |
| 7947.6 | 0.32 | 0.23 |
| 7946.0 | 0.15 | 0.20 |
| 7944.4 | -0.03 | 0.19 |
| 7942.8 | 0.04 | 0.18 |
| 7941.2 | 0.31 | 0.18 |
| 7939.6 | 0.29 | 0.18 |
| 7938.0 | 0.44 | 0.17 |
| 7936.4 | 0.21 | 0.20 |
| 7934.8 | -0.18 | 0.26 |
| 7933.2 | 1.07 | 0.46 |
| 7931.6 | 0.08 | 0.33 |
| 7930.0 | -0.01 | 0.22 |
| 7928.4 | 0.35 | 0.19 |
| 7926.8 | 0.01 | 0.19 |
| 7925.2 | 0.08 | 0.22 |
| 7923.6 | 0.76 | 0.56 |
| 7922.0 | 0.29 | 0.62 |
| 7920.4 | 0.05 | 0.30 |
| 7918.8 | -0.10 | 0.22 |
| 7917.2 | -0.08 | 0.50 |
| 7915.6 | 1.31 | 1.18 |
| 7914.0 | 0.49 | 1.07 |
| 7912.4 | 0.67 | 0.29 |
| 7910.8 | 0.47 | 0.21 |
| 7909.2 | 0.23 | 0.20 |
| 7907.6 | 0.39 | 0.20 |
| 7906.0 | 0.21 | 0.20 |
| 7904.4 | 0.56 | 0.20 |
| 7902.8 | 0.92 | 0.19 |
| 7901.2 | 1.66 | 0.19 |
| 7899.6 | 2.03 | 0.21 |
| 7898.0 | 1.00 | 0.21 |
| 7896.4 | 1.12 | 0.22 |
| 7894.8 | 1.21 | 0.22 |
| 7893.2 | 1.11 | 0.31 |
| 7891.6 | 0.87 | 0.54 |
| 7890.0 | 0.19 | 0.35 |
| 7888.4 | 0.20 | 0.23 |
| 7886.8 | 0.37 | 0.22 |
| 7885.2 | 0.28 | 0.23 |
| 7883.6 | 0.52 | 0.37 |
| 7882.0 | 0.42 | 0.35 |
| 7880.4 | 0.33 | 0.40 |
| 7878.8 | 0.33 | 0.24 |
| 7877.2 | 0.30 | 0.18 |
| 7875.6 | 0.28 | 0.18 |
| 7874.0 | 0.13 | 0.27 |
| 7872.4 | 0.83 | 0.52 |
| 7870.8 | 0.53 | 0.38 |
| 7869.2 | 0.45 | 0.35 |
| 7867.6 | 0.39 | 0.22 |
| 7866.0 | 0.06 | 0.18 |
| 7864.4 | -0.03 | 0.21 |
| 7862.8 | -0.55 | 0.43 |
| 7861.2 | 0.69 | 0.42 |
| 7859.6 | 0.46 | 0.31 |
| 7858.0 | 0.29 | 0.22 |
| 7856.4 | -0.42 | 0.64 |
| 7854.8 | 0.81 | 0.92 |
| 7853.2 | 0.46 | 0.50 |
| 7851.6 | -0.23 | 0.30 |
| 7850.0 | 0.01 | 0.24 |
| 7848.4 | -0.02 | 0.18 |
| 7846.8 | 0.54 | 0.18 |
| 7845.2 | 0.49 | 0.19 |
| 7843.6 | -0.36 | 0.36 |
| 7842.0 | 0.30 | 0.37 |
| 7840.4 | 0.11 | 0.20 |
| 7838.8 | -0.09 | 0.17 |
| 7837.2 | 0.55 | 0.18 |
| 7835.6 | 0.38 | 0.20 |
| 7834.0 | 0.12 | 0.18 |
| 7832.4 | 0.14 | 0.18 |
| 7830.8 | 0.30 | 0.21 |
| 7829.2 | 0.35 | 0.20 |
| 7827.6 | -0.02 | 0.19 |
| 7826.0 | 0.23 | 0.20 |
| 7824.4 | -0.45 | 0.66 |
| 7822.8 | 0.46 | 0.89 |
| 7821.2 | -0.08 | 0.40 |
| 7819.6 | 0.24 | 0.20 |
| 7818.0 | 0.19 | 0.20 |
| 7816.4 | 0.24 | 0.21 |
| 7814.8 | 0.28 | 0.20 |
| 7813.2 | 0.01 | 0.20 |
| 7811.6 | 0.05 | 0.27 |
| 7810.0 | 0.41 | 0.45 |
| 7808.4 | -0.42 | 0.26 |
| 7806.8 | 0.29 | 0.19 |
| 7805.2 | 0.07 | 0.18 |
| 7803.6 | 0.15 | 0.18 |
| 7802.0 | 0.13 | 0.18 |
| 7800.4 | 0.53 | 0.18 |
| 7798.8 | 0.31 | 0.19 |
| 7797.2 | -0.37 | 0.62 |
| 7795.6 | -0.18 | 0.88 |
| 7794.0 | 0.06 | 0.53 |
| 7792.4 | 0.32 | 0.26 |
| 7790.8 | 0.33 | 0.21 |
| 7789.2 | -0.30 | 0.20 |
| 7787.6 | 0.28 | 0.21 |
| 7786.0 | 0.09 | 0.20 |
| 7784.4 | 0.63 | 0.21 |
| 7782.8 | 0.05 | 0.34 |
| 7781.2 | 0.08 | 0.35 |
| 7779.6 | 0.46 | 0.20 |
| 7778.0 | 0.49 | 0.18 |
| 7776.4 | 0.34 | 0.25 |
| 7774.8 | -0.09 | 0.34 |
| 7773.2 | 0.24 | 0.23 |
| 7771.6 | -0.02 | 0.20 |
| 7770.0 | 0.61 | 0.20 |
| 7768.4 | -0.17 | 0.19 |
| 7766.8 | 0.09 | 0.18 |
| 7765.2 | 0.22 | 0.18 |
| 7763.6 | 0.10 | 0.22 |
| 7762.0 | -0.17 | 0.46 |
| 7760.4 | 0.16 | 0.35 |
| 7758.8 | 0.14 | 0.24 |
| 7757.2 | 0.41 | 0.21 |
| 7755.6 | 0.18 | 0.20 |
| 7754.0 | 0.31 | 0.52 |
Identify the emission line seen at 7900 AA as [O II] 3727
